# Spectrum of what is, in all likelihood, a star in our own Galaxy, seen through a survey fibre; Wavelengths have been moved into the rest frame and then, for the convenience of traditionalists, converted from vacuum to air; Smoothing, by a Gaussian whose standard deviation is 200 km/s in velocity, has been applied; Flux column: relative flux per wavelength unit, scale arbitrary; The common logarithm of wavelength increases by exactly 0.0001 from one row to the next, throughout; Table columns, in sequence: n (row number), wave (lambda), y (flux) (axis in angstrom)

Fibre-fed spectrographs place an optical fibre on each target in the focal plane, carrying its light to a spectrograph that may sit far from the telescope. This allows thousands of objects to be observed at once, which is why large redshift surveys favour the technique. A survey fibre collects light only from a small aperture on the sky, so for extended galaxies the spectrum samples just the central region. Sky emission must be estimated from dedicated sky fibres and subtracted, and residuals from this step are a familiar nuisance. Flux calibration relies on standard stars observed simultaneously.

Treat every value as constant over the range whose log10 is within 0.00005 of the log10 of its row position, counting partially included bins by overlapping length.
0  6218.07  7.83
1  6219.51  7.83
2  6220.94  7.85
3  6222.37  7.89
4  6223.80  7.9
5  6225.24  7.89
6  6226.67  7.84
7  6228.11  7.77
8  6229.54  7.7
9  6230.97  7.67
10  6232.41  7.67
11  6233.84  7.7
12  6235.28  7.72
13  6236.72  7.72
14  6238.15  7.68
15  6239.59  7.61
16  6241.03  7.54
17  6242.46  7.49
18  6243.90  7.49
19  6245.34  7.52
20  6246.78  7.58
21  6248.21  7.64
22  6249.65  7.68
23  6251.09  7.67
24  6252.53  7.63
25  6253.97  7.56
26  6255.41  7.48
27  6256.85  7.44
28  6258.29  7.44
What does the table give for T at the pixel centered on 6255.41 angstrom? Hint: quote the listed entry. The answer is 7.48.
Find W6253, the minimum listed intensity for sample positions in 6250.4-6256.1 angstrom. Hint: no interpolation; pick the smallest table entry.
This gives 7.48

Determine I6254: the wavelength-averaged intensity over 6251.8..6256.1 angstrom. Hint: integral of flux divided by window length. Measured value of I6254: 7.56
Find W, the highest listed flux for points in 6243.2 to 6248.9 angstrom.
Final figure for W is 7.64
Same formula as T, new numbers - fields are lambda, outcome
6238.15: 7.68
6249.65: 7.68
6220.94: 7.85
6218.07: 7.83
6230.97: 7.67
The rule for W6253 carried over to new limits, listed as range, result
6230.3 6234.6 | 7.67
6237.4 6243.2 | 7.49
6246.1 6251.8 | 7.58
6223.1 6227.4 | 7.84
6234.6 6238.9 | 7.68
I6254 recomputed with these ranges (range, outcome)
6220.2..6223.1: 7.89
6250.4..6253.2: 7.65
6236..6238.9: 7.7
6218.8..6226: 7.88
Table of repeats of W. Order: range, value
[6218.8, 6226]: 7.9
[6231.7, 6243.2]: 7.72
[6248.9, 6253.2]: 7.68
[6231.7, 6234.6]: 7.7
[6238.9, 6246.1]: 7.61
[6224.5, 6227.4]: 7.89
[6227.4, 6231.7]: 7.77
